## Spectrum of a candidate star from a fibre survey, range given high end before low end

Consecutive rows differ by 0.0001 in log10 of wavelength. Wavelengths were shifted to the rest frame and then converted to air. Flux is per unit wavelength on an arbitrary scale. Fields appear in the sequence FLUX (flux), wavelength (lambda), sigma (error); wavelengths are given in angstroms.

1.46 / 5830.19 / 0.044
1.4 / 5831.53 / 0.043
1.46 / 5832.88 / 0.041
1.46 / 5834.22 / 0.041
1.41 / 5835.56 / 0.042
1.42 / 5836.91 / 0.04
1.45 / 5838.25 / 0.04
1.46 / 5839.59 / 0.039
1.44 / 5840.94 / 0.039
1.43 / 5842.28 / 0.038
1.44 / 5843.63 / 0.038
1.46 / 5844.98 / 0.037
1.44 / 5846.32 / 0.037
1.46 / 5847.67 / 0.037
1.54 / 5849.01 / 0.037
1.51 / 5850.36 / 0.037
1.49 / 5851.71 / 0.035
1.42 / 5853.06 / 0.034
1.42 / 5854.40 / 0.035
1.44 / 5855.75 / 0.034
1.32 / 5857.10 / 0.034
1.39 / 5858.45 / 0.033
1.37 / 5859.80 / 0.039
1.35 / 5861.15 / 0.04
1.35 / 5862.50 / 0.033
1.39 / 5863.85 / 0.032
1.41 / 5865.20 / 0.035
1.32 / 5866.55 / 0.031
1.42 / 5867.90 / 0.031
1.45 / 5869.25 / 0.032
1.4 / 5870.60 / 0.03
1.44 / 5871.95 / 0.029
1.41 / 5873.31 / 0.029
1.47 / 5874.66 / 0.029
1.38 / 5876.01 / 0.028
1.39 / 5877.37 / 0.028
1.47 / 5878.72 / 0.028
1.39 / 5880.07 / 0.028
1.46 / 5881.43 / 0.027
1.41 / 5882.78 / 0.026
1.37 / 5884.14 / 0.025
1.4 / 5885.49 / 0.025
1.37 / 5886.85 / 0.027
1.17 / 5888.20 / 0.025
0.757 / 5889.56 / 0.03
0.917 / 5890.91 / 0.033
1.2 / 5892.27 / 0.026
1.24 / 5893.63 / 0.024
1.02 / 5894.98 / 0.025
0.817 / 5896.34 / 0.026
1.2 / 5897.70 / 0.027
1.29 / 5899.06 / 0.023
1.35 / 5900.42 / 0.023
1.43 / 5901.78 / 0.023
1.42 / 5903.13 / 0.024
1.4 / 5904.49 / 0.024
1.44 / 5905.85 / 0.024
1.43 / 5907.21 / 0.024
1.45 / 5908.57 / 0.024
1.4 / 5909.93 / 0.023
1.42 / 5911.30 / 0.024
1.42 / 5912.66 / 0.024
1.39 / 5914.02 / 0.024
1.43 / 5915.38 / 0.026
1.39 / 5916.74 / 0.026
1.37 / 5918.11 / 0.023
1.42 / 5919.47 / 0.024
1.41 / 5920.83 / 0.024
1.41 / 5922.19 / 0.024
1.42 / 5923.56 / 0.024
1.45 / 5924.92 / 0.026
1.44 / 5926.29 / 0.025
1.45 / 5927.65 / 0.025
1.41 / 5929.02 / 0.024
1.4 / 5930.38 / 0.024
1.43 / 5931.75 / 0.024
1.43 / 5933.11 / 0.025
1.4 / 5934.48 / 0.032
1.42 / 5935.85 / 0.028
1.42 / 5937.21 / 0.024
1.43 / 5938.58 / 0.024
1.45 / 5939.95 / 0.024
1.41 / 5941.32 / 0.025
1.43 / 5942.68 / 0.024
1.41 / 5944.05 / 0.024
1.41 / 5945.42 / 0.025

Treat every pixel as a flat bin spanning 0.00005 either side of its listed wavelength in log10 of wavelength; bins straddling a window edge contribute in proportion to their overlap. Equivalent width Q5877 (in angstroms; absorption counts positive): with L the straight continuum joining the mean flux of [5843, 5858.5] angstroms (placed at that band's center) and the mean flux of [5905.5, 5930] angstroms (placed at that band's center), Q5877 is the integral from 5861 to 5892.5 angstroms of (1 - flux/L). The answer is 2.13 angstroms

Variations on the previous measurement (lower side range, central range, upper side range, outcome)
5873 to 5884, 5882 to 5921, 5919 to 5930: 3.37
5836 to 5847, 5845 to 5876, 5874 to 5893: -0.98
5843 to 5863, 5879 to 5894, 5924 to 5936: 1.86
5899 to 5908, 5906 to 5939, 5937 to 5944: -0.08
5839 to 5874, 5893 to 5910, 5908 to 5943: 1.49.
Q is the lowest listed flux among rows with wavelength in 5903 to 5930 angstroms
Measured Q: 1.37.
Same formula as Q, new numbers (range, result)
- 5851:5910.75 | 0.757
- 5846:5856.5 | 1.42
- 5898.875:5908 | 1.29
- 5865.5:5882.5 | 1.32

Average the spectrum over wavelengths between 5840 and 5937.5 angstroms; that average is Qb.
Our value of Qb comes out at 1.37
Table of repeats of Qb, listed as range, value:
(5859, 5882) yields 1.4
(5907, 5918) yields 1.41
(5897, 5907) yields 1.36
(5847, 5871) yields 1.41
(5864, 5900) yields 1.29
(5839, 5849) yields 1.45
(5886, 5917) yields 1.28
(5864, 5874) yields 1.41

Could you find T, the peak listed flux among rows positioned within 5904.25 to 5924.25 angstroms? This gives 1.45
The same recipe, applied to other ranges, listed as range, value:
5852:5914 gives 1.47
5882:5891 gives 1.41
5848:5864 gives 1.54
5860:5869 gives 1.42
